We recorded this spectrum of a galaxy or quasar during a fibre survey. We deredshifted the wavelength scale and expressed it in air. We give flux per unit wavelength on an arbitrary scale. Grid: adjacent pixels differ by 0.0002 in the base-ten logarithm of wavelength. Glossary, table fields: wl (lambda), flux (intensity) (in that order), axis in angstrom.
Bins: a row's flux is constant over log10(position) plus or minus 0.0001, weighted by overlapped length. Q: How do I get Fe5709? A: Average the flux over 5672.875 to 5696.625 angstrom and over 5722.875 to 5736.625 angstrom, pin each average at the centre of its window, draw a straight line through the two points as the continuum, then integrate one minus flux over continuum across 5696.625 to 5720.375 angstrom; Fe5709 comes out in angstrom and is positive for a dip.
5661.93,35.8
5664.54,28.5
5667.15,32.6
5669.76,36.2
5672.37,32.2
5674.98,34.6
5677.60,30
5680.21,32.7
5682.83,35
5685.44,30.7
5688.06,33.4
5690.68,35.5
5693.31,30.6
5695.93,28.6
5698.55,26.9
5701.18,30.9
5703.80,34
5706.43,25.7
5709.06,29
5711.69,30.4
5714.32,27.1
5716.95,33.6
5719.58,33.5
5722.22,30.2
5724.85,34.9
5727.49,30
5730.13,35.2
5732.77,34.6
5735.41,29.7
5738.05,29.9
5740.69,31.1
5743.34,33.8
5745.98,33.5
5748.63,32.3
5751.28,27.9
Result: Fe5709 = 1.9 angstrom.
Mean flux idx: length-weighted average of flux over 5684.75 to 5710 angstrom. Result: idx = 30.5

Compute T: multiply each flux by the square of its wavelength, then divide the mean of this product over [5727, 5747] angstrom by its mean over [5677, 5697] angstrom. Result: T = 1.02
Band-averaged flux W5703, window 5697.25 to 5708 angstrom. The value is 29.4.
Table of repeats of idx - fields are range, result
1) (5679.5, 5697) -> 32.4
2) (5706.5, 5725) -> 30.6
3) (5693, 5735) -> 30.9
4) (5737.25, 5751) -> 31.9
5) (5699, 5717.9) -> 29.9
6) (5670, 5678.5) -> 32.9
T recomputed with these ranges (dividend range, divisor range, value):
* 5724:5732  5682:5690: 1.02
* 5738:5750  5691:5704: 1.09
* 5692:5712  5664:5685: 0.91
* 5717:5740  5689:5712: 1.08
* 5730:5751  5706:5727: 1.05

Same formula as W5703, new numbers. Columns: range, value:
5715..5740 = 32.2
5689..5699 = 30.8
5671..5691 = 32.9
